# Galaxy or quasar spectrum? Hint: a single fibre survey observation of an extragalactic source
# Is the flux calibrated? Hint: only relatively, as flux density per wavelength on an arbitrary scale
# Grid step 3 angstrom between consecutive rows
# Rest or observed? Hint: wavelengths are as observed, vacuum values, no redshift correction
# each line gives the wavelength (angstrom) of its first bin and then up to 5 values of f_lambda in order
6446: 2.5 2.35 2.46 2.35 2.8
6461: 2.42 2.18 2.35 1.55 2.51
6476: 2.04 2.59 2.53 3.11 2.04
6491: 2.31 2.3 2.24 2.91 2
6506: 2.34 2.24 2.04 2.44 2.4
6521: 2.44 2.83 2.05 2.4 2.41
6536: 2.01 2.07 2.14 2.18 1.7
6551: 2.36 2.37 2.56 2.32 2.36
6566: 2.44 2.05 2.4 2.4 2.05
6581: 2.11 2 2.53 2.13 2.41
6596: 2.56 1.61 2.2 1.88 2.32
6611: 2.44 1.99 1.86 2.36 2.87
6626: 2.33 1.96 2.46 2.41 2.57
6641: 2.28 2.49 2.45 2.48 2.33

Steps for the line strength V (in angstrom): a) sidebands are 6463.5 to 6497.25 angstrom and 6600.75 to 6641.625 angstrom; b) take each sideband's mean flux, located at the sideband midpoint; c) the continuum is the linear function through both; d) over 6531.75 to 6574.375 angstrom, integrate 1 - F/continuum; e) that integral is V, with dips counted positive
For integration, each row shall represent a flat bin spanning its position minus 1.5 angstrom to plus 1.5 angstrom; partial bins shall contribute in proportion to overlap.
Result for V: 1.05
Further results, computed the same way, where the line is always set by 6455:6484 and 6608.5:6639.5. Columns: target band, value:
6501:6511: 0.51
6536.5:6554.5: 1.68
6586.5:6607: 1.35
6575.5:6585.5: 1.04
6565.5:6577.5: 0.21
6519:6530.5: -0.46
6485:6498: 0.10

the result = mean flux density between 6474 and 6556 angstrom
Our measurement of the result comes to 2.32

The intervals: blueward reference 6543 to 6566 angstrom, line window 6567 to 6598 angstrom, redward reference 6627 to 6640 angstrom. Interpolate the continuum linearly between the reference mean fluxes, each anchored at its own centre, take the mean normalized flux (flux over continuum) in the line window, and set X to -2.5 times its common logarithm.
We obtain 0.02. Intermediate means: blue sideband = 2.27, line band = 2.26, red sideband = 2.35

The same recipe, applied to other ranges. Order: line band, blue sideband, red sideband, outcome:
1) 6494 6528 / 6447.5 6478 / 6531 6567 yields -0.04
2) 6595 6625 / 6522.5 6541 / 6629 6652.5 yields 0.08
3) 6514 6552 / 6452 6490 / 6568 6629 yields 0.02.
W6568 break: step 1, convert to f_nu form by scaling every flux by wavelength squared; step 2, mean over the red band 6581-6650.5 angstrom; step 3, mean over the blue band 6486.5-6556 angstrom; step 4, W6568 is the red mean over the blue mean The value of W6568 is 1.03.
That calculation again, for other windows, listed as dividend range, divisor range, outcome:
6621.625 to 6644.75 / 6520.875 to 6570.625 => 1.09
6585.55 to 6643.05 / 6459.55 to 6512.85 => 1.02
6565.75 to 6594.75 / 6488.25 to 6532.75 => 0.98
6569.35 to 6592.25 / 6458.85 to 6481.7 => 1.02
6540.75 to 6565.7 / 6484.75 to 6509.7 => 0.98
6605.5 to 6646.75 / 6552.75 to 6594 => 1.03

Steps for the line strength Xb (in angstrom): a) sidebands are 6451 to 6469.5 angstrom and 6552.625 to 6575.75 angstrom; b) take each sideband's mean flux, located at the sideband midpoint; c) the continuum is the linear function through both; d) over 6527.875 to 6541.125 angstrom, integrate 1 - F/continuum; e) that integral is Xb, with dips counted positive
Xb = 0.9 angstrom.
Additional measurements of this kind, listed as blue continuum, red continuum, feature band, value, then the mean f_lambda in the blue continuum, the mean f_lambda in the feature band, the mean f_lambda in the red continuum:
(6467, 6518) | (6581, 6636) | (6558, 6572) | -0.3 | 2.33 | 2.31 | 2.23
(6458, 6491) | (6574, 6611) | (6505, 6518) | 0.1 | 2.35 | 2.28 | 2.19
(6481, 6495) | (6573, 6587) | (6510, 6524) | 0.0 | 2.46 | 2.38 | 2.19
